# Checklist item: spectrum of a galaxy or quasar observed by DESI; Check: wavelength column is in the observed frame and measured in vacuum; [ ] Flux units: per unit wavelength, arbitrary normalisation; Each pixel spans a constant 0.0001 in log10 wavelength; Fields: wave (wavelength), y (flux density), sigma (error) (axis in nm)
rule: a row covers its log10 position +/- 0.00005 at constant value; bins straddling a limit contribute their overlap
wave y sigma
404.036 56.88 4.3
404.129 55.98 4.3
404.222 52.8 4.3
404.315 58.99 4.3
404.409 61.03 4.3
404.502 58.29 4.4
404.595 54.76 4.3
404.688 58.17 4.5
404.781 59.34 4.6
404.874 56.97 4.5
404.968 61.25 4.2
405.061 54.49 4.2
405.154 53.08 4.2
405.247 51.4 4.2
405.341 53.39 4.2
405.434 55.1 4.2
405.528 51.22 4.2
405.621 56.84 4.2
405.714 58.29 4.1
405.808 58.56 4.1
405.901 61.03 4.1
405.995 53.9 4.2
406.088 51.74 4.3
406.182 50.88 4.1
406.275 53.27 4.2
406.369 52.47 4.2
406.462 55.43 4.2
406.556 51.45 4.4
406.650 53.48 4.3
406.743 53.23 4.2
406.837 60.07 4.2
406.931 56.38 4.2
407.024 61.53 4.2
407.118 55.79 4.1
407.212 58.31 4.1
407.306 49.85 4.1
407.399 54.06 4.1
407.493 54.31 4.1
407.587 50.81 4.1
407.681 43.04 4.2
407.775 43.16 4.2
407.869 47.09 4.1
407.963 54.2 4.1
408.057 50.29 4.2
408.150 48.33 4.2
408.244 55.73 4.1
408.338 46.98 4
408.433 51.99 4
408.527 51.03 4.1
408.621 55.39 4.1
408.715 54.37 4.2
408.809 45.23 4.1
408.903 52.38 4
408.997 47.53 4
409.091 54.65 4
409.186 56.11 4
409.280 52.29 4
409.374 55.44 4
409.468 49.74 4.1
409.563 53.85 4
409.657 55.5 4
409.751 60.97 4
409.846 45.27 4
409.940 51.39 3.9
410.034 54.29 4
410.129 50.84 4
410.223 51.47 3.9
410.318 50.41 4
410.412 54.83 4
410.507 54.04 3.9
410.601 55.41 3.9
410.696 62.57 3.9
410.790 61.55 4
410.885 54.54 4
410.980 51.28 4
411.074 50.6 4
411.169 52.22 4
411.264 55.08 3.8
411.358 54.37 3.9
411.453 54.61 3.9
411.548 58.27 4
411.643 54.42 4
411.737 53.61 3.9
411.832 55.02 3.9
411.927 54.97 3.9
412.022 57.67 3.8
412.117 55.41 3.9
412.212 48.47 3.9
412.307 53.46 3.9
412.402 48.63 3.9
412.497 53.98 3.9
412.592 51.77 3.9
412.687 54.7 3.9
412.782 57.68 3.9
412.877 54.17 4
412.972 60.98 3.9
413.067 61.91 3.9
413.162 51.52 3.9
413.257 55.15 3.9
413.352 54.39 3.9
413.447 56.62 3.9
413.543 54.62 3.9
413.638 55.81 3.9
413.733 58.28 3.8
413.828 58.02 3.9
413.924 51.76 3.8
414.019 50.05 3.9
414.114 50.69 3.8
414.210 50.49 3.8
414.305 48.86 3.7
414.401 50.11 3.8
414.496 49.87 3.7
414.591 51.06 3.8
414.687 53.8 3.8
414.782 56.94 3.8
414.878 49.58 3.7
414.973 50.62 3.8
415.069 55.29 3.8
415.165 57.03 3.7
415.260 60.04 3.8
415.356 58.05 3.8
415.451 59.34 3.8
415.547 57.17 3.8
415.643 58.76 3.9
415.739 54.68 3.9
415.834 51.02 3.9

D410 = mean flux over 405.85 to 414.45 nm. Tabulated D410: 53.5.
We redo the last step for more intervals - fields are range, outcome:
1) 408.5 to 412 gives 53.7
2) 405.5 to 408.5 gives 53.2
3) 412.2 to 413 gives 53.8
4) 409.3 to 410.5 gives 52.9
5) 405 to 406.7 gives 54.3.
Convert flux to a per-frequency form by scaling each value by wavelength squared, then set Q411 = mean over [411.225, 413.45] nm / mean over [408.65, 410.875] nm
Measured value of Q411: 1.04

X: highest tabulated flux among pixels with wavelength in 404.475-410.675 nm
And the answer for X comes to 61.53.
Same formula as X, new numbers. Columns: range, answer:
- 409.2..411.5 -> 62.57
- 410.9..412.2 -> 58.27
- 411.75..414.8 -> 61.91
